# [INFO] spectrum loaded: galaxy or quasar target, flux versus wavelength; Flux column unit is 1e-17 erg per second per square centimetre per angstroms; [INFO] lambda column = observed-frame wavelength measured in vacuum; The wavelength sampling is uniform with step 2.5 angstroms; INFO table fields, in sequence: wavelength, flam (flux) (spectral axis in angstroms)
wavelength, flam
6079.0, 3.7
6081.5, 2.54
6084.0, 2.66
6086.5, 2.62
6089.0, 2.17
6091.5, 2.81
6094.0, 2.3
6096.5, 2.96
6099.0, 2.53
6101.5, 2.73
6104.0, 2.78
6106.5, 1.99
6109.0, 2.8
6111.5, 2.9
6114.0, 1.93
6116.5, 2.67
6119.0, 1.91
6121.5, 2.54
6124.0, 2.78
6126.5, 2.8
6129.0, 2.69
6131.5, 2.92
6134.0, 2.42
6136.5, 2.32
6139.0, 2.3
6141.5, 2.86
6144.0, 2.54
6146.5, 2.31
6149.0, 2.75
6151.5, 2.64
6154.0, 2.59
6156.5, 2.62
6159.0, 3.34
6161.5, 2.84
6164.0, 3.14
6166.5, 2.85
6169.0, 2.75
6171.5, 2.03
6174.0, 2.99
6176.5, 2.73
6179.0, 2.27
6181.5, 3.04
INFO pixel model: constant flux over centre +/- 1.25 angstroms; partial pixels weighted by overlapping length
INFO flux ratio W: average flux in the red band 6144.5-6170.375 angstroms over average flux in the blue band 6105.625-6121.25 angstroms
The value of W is 1.16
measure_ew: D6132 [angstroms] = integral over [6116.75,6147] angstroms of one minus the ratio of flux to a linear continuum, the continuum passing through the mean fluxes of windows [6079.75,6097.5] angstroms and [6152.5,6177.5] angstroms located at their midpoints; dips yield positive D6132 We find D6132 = 1.9 angstroms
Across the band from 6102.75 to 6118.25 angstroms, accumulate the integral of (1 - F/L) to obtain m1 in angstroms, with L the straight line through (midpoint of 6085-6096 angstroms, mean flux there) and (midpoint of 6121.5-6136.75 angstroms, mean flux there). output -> 0.6 angstroms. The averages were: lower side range 2.51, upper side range 2.67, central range 2.49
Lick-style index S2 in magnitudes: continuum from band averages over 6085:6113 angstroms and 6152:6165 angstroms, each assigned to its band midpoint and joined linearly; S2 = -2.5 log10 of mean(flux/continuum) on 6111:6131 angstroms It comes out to 0.07 mag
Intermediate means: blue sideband 2.59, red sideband 2.89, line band 2.53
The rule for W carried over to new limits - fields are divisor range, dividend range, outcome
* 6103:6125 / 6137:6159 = 1.06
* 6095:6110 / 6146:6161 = 1.04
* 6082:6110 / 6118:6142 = 0.99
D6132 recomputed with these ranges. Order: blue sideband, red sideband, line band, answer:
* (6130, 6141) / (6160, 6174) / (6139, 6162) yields -0.52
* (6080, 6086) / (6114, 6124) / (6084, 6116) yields -0.45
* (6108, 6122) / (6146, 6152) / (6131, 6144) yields 0.00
